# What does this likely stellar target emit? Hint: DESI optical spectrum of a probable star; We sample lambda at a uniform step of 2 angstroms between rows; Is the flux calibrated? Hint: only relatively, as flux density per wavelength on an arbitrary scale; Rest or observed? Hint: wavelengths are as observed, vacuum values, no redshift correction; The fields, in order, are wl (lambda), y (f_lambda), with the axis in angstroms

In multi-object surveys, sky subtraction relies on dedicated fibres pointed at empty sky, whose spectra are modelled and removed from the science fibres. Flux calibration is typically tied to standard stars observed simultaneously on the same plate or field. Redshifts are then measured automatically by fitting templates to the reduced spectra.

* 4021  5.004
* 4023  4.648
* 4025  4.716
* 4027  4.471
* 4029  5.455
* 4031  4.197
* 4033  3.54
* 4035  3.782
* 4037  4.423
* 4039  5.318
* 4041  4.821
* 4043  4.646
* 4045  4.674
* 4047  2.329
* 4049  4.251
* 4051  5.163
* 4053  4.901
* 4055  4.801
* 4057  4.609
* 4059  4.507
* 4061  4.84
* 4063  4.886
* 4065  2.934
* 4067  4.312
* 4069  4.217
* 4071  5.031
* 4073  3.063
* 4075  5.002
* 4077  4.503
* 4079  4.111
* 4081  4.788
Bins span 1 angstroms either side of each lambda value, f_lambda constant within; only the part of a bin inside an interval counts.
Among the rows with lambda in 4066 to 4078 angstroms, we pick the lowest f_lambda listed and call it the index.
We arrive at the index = 3.063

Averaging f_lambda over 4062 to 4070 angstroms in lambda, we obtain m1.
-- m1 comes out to 4.09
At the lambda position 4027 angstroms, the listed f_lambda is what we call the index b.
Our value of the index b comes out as 4.471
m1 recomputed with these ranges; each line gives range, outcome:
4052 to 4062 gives 4.73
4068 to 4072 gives 4.62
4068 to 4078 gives 4.36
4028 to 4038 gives 4.28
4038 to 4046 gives 4.86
